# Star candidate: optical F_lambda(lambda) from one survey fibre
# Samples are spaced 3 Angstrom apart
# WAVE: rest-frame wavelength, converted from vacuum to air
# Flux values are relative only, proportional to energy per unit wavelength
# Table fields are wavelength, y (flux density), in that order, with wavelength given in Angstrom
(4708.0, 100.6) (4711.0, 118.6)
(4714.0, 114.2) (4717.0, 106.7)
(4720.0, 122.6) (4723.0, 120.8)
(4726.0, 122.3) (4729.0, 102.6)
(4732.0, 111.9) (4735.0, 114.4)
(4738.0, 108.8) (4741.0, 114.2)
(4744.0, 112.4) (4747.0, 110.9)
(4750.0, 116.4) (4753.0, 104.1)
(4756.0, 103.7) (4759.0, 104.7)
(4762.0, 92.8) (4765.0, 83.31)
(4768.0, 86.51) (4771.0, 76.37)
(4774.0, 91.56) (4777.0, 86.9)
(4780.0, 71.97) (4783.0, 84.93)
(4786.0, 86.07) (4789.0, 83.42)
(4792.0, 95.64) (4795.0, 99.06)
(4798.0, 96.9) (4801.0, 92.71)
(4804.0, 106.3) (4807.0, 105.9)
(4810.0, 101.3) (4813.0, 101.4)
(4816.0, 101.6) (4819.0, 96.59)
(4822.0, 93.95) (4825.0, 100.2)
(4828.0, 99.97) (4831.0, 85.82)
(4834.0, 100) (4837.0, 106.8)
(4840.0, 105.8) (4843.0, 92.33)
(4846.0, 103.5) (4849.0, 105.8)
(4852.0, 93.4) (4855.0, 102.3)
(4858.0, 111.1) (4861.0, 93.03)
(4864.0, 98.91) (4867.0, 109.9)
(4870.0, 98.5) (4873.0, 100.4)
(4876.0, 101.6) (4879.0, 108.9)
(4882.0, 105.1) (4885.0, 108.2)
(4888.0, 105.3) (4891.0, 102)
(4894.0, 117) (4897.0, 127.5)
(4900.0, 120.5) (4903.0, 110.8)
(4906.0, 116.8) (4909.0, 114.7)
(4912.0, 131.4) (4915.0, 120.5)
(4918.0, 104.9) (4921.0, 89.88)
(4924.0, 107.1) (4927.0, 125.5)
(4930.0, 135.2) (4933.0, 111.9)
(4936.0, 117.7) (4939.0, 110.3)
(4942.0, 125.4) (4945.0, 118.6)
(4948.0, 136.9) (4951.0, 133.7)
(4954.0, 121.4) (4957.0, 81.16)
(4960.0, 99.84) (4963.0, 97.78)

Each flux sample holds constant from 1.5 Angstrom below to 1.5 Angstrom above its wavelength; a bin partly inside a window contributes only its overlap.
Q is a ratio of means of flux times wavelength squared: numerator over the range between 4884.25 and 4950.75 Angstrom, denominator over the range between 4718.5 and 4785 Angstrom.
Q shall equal 1.2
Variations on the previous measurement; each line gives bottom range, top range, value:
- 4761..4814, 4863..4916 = 1.27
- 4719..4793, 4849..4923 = 1.14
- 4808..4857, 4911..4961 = 1.21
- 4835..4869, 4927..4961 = 1.20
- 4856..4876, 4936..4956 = 1.24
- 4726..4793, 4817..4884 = 1.07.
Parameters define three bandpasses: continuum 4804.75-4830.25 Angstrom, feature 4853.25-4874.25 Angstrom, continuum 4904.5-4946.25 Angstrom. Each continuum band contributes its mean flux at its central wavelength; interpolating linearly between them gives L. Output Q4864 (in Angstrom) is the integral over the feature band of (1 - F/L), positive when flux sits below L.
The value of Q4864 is 1.0 Angstrom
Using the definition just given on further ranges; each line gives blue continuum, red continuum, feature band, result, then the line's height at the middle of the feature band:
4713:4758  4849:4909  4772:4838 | 9.0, 110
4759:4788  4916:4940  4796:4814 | -1.9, 91.1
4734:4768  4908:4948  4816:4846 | 3.3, 111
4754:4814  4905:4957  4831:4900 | 1.5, 107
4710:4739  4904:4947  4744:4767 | 2.4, 115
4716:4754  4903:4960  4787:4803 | 2.9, 114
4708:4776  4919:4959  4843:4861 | 1.7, 112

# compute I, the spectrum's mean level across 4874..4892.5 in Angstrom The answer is 105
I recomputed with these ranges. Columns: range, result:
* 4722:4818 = 99.6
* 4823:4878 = 101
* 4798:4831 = 99.2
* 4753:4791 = 88.4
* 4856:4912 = 109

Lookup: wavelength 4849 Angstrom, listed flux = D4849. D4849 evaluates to 105.8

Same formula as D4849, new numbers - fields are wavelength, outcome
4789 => 83.42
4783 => 84.93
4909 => 114.7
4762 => 92.8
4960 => 99.84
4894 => 117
